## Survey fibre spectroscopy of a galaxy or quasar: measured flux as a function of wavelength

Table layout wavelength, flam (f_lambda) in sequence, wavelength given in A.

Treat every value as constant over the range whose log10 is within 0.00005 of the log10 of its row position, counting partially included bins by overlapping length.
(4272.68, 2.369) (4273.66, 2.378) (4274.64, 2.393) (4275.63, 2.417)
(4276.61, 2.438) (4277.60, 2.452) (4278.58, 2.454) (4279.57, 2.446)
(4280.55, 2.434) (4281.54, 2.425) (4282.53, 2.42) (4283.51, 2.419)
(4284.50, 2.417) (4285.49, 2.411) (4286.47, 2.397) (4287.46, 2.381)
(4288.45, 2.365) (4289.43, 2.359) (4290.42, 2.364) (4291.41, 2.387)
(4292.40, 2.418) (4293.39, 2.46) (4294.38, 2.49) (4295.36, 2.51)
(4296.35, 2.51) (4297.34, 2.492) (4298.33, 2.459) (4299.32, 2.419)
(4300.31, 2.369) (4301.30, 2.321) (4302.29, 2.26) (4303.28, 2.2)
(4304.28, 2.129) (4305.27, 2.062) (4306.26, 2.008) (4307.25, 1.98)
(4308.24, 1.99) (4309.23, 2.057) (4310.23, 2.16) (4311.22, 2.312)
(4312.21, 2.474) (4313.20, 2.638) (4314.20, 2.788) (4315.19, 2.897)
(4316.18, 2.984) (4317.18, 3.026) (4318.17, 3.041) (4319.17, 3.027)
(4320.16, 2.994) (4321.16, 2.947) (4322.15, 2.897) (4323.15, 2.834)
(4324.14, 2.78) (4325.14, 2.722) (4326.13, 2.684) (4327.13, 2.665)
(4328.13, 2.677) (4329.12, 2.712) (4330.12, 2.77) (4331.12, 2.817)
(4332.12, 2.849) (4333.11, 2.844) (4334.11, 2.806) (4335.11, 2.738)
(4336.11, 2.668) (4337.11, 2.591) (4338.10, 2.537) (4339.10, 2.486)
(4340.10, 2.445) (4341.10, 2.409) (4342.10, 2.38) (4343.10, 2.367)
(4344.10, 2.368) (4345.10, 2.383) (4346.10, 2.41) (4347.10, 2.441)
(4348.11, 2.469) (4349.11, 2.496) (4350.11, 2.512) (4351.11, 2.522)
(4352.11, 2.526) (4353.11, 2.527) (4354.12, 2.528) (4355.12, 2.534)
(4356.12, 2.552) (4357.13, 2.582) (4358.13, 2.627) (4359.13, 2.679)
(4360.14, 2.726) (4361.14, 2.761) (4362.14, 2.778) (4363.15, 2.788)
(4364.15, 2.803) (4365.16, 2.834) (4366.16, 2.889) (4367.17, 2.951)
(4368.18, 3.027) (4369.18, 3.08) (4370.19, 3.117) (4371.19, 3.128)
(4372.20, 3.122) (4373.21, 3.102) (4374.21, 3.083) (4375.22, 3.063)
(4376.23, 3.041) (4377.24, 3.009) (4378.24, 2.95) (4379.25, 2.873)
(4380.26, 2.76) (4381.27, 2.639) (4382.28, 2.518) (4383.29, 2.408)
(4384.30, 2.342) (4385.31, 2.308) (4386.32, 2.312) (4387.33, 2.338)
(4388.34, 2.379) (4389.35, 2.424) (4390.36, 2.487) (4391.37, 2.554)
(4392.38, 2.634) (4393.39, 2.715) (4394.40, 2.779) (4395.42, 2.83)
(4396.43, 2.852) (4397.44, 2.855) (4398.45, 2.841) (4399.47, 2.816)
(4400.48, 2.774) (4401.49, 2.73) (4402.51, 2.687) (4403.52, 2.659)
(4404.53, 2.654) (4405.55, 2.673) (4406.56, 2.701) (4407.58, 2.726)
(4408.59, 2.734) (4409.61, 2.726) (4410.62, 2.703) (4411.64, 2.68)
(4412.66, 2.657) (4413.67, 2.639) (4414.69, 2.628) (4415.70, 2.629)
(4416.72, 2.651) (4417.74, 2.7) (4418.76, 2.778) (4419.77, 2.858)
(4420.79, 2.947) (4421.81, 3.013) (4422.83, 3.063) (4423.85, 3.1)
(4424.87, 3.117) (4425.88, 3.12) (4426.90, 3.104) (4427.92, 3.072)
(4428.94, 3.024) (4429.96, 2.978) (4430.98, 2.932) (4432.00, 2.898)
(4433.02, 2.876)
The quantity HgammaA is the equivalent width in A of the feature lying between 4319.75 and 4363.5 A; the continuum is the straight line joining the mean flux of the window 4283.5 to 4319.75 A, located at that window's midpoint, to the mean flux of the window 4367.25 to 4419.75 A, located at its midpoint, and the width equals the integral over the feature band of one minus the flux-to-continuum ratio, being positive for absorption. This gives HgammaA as -1.1 A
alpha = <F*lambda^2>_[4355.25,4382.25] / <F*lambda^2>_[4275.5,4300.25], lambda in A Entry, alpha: 1.23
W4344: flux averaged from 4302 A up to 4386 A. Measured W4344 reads 2.65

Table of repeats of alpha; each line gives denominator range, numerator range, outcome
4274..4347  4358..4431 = 1.15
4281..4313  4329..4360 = 1.13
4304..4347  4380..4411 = 1.05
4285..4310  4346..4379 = 1.24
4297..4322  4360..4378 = 1.23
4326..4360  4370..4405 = 1.08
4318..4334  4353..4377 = 1.03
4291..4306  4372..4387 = 1.21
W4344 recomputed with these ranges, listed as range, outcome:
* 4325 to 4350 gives 2.59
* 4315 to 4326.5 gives 2.91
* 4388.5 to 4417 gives 2.69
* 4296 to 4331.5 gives 2.56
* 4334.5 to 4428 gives 2.71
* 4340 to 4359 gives 2.48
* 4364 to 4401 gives 2.77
